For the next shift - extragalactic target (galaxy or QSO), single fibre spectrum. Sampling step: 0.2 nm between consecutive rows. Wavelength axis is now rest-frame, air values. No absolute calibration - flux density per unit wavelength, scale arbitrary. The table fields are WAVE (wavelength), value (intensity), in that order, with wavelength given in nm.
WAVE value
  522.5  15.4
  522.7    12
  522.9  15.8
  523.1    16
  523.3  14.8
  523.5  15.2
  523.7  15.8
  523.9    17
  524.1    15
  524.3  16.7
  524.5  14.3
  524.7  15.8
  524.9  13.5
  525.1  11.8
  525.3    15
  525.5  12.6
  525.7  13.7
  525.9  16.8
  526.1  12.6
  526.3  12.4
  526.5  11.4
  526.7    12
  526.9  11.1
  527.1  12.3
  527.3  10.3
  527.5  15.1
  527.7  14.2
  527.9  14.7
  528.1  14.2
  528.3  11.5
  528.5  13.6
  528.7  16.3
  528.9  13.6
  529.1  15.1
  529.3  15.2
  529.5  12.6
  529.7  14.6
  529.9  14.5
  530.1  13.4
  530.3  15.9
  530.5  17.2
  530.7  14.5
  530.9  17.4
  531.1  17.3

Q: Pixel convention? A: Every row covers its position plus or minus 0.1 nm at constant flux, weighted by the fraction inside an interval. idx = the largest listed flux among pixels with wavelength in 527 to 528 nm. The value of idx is 15.1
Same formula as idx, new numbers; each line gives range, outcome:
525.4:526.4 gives 16.8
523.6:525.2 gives 17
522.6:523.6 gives 16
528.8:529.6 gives 15.2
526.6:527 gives 12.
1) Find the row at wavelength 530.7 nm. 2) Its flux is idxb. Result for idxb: 14.5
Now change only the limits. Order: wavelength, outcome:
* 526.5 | 11.4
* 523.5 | 15.2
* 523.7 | 15.8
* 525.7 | 13.7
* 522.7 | 12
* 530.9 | 17.4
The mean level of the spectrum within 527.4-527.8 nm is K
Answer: 14.7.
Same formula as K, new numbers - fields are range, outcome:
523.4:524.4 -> 15.9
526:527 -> 11.9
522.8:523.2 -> 15.9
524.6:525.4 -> 14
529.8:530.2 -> 14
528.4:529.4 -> 14.8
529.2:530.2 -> 14.1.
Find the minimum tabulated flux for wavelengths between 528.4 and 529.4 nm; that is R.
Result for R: 13.6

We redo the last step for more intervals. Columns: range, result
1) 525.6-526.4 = 12.4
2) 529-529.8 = 12.6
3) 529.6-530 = 14.5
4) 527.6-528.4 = 11.5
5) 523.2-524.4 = 14.8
